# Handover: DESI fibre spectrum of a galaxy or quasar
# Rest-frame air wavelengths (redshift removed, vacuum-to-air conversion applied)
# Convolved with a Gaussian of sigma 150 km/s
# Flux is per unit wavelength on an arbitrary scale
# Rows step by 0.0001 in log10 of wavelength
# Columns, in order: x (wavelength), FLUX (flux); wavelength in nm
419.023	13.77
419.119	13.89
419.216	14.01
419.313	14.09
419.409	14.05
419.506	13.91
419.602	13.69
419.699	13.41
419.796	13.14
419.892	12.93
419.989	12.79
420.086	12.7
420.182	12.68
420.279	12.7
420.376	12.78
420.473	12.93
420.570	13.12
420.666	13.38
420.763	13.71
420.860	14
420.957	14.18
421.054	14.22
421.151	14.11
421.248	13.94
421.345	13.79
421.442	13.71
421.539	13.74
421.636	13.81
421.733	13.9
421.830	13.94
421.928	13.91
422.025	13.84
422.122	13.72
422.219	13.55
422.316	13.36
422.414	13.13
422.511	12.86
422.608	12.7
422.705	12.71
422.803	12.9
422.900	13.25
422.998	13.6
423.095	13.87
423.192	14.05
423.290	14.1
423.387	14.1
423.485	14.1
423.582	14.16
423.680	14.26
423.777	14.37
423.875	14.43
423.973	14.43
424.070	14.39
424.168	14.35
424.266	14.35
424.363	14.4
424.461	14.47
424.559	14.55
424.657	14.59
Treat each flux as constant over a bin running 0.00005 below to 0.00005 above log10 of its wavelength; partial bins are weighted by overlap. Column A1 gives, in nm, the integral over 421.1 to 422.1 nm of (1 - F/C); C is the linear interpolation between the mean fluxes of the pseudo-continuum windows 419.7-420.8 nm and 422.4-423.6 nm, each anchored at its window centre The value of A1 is -0.05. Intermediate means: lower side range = 13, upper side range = 13.5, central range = 13.9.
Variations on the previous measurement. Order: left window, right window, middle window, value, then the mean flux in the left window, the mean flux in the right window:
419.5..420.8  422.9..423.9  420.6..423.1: 0.00 nm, 13.1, 14.1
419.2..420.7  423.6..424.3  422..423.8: 0.06 nm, 13.3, 14.3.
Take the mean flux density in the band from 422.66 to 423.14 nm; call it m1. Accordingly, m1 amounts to 13.3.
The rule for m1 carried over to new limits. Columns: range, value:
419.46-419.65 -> 13.8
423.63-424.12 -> 14.4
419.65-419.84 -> 13.2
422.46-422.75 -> 12.8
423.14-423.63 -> 14.1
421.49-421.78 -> 13.8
